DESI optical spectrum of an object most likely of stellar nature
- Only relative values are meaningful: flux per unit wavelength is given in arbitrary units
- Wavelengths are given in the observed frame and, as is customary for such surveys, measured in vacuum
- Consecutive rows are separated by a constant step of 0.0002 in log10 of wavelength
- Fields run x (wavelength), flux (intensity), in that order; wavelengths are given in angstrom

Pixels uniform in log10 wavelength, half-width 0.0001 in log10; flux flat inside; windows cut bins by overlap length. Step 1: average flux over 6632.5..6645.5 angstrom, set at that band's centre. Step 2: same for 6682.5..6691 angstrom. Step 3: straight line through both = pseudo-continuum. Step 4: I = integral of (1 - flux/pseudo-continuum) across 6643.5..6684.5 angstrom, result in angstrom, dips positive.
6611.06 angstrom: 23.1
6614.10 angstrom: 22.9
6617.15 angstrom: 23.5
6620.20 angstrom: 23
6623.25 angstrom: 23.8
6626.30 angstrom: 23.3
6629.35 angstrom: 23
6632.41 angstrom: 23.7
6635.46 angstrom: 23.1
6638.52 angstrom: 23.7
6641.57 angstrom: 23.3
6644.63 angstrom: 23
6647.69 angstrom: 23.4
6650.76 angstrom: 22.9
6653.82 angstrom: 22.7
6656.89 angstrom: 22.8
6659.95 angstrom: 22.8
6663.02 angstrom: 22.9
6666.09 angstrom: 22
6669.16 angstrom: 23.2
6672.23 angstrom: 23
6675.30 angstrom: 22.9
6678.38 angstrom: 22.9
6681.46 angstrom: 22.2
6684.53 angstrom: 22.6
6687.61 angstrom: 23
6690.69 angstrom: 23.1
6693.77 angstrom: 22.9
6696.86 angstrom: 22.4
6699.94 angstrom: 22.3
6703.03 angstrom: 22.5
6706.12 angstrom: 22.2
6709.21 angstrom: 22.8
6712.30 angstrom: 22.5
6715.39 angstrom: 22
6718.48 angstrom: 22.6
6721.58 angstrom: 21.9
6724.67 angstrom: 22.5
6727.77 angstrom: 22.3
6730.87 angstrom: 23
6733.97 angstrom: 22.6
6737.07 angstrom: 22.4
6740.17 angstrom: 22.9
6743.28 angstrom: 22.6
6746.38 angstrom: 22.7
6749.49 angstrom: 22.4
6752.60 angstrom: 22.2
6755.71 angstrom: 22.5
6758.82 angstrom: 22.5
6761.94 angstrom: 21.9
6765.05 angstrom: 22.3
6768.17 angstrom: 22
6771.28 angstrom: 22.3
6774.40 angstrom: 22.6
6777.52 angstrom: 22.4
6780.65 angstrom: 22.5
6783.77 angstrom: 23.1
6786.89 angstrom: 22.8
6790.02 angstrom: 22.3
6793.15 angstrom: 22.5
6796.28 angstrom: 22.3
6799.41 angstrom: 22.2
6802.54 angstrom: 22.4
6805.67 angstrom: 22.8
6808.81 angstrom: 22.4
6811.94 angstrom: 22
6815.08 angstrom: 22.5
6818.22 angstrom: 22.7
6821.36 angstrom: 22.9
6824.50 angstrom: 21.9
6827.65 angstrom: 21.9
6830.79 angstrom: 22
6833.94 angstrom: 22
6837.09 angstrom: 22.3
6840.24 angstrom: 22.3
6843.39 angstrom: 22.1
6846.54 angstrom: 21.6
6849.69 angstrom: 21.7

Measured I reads 0.5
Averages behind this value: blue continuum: 23.4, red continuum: 22.8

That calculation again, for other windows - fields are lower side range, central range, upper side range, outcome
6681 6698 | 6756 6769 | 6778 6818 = 0.2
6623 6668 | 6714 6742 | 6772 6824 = 0.4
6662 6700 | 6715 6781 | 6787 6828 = 0.4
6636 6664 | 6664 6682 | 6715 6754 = 0.1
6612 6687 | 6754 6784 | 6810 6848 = 0.1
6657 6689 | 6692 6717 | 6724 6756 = 0.2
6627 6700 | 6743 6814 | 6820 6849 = -0.2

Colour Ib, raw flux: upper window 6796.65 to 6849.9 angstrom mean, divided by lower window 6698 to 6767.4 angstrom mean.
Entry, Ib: 1.0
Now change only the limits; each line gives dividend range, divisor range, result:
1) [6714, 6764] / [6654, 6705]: 0.99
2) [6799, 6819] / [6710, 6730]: 1.00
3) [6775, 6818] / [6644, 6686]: 0.99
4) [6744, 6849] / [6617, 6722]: 0.98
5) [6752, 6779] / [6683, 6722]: 0.99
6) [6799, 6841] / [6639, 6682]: 0.97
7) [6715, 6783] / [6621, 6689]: 0.97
